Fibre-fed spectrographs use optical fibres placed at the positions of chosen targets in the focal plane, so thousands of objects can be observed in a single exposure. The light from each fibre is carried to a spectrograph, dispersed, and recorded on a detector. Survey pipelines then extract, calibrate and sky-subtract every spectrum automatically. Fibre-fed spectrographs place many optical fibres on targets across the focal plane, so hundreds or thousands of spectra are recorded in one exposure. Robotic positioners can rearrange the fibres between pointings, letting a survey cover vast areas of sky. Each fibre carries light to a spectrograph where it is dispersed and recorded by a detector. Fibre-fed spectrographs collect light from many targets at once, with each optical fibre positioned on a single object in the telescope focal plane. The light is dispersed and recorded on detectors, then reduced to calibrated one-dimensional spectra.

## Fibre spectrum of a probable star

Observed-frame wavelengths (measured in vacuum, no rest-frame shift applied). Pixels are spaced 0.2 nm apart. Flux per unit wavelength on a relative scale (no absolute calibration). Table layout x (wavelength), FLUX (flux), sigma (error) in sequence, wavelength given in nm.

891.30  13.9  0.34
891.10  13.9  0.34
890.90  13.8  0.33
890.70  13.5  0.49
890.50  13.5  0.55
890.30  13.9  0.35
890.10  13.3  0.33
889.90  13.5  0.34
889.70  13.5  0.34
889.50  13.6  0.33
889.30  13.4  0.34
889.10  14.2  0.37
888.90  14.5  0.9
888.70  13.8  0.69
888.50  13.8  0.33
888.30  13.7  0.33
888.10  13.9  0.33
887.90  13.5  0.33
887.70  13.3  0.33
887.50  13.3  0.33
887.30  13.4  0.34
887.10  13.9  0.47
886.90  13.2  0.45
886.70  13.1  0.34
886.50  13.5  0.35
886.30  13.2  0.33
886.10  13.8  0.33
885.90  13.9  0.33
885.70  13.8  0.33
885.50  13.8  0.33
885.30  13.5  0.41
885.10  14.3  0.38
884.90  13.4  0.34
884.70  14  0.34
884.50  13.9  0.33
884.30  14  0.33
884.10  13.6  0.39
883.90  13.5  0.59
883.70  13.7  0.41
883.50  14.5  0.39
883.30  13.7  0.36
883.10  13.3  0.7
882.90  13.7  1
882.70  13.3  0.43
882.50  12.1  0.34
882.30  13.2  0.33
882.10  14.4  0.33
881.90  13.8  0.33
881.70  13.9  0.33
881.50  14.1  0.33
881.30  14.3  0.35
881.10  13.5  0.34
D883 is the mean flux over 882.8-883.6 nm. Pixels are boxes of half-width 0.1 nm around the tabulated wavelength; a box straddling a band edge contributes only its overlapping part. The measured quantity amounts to 13.8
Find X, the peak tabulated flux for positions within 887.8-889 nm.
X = 14.5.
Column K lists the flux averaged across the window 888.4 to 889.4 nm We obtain 13.9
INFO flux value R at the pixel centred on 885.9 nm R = 13.9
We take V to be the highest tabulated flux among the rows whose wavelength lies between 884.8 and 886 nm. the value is 14.3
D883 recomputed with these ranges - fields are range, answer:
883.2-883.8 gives 14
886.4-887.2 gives 13.4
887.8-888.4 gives 13.7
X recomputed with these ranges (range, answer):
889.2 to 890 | 13.6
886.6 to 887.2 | 13.9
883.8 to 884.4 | 14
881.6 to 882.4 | 14.4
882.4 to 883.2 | 13.7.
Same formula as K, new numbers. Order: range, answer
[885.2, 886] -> 13.7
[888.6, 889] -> 14.2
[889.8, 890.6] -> 13.6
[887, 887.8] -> 13.5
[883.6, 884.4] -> 13.7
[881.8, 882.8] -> 13.4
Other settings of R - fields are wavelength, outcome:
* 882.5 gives 12.1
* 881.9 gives 13.8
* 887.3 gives 13.4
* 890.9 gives 13.8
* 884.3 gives 14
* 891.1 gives 13.9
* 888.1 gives 13.9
